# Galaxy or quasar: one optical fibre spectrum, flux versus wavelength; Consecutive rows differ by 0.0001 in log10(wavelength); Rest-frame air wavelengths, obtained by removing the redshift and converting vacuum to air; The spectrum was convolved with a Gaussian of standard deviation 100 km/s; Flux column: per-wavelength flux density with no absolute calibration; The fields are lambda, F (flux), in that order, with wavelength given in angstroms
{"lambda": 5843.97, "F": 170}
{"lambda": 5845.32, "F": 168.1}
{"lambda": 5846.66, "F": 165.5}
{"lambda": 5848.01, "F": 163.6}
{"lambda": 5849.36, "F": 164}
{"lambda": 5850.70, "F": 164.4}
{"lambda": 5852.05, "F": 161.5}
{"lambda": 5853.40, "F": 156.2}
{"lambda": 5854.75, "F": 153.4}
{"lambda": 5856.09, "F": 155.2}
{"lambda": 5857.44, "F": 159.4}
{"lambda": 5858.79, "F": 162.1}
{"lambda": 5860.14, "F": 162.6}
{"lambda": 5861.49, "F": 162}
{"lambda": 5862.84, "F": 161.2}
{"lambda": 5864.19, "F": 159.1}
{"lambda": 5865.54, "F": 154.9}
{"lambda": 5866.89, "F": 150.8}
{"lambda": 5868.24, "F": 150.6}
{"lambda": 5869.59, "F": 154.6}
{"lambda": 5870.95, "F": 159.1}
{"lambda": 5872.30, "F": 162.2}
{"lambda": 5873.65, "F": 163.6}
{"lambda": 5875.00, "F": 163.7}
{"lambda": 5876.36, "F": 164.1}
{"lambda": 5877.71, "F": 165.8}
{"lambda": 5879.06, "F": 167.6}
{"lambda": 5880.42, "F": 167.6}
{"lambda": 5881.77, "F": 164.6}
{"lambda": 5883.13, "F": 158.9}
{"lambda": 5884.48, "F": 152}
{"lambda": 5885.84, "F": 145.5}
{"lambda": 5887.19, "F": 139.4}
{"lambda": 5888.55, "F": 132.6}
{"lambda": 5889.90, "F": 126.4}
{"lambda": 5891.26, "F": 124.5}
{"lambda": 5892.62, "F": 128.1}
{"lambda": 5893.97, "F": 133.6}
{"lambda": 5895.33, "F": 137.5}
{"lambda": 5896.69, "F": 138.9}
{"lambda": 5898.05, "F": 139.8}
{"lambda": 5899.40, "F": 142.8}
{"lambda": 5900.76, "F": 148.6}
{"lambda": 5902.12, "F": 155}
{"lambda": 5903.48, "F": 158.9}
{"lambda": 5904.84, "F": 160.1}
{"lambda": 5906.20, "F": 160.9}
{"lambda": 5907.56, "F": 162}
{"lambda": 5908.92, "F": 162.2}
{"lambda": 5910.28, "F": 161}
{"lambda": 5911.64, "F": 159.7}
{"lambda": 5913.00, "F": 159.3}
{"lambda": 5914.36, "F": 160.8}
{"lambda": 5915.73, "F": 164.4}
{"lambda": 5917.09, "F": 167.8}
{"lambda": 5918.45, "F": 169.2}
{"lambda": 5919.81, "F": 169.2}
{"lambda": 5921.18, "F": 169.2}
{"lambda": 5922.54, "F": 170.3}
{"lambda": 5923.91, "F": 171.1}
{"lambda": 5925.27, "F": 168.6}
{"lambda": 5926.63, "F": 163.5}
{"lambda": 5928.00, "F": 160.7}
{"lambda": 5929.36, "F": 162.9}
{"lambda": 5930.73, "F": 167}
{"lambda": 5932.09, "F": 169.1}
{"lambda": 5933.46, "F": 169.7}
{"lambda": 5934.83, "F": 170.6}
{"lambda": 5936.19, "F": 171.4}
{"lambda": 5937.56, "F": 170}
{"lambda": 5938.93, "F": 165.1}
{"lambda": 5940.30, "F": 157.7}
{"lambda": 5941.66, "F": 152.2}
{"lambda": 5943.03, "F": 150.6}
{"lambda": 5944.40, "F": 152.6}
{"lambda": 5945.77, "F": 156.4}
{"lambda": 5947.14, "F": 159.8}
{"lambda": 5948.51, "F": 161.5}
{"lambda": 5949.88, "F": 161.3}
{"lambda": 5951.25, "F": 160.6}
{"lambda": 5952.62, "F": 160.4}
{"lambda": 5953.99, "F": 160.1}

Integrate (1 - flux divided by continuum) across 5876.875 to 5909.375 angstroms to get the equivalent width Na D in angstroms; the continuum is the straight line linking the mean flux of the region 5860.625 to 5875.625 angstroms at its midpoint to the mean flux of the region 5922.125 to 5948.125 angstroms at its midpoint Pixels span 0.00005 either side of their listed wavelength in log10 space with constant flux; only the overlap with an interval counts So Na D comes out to 2.3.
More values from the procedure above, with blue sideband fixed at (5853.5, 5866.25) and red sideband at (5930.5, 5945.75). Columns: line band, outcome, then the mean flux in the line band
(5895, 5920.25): 0.7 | 157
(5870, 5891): 0.6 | 155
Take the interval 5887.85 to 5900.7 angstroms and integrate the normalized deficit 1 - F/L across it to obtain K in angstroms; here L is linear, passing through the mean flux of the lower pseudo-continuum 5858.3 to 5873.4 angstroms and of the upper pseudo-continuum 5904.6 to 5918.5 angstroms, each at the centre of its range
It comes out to 2.1 angstroms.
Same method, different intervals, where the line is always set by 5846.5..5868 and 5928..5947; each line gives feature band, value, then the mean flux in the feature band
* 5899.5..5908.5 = 0.25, 157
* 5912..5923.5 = -0.31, 166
